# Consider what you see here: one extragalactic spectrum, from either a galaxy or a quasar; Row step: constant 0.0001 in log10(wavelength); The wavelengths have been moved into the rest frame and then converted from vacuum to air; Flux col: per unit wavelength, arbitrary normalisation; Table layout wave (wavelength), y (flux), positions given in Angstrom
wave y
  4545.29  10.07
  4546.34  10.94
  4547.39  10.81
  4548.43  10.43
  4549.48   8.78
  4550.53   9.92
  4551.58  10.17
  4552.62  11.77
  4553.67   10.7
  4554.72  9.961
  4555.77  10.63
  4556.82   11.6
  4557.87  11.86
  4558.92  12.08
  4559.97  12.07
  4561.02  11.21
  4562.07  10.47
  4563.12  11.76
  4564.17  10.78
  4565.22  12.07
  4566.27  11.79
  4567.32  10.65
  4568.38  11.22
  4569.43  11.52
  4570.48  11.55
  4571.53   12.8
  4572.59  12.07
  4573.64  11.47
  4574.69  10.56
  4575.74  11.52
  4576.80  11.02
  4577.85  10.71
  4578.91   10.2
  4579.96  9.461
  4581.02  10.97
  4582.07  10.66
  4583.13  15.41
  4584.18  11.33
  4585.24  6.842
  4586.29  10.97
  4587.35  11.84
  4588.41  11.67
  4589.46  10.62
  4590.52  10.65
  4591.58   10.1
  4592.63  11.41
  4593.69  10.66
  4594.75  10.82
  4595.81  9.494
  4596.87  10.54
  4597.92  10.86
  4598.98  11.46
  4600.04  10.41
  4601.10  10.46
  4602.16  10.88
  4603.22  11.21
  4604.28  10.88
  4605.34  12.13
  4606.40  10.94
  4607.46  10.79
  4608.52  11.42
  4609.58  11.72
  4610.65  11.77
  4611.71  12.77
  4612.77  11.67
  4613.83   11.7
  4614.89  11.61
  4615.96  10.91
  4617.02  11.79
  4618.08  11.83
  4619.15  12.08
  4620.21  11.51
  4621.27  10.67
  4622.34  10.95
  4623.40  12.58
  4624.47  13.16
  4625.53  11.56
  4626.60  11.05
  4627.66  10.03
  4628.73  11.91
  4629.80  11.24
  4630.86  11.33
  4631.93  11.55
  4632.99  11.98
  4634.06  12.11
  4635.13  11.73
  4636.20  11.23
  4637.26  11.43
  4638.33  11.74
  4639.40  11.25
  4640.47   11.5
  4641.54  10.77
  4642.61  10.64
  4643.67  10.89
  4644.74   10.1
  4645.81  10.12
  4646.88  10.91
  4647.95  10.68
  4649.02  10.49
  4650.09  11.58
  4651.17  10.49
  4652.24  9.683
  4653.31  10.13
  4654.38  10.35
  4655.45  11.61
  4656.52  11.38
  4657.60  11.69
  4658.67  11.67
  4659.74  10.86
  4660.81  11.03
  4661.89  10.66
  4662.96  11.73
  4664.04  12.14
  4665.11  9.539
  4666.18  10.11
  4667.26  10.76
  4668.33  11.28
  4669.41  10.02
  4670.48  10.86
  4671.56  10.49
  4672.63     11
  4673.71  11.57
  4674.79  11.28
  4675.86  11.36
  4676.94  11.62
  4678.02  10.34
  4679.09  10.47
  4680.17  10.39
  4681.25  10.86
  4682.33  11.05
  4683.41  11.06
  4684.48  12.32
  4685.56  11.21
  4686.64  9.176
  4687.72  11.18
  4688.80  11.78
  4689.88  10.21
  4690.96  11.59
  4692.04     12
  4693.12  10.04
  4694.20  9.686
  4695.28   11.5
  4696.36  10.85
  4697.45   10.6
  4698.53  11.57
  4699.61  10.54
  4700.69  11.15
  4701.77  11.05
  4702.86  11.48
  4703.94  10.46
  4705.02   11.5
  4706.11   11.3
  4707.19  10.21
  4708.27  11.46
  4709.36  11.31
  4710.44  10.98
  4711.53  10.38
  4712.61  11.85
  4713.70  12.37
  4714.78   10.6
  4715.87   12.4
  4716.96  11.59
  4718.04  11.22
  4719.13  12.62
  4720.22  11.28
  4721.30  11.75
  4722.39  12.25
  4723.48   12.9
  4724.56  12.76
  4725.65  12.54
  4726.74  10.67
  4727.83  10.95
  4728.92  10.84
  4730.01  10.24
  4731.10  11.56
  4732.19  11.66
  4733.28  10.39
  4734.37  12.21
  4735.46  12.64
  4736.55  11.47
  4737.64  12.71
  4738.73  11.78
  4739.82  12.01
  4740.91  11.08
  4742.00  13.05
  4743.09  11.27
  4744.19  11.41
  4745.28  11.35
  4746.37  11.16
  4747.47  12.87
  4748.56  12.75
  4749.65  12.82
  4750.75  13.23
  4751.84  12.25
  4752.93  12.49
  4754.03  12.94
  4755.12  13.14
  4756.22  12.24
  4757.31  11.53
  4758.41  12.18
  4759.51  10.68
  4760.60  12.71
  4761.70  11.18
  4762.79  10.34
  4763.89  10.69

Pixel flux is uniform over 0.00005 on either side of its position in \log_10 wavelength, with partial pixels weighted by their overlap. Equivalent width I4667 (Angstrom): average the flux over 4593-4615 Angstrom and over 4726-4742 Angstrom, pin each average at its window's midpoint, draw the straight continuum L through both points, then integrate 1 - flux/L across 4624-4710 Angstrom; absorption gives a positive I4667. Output 2.22 Angstrom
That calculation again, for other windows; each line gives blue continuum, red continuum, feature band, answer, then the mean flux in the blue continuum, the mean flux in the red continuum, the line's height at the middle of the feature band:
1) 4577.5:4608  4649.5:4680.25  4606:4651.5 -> -2.0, 10.8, 10.9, 10.9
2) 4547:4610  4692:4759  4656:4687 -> 1.2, 11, 11.6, 11.4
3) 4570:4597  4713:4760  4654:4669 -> 0.5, 11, 11.9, 11.4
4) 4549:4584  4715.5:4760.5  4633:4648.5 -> 0.5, 11.2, 11.9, 11.5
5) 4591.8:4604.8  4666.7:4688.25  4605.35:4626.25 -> -1.7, 10.7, 10.9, 10.8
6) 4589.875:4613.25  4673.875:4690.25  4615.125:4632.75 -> -0.8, 11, 11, 11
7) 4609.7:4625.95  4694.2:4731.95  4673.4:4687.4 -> 0.6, 11.8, 11.4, 11.5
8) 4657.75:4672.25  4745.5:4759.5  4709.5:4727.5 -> 0.1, 10.9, 12.4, 11.8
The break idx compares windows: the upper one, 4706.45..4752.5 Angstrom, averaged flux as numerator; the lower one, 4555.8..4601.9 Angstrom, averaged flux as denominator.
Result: 1.06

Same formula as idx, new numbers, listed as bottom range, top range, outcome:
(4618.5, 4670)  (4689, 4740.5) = 1.02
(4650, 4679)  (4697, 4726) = 1.05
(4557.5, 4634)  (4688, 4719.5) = 0.99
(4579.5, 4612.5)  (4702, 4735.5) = 1.04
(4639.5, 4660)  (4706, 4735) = 1.06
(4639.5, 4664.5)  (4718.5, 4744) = 1.08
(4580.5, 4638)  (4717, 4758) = 1.06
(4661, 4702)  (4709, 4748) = 1.07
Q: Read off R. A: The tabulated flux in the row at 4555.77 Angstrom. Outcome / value 10.63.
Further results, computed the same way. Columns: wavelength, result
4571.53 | 12.8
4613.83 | 11.7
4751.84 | 12.25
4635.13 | 11.73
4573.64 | 11.47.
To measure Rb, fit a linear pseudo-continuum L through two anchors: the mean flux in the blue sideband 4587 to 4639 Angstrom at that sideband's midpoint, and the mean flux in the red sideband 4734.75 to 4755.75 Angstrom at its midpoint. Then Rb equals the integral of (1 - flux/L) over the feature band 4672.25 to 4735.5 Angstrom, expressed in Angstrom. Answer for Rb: 3.75 Angstrom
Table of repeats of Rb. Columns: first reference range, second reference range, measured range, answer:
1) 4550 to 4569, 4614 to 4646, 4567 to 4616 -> 0.62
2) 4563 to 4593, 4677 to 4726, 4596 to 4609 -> 0.25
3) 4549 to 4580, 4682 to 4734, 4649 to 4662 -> 0.33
